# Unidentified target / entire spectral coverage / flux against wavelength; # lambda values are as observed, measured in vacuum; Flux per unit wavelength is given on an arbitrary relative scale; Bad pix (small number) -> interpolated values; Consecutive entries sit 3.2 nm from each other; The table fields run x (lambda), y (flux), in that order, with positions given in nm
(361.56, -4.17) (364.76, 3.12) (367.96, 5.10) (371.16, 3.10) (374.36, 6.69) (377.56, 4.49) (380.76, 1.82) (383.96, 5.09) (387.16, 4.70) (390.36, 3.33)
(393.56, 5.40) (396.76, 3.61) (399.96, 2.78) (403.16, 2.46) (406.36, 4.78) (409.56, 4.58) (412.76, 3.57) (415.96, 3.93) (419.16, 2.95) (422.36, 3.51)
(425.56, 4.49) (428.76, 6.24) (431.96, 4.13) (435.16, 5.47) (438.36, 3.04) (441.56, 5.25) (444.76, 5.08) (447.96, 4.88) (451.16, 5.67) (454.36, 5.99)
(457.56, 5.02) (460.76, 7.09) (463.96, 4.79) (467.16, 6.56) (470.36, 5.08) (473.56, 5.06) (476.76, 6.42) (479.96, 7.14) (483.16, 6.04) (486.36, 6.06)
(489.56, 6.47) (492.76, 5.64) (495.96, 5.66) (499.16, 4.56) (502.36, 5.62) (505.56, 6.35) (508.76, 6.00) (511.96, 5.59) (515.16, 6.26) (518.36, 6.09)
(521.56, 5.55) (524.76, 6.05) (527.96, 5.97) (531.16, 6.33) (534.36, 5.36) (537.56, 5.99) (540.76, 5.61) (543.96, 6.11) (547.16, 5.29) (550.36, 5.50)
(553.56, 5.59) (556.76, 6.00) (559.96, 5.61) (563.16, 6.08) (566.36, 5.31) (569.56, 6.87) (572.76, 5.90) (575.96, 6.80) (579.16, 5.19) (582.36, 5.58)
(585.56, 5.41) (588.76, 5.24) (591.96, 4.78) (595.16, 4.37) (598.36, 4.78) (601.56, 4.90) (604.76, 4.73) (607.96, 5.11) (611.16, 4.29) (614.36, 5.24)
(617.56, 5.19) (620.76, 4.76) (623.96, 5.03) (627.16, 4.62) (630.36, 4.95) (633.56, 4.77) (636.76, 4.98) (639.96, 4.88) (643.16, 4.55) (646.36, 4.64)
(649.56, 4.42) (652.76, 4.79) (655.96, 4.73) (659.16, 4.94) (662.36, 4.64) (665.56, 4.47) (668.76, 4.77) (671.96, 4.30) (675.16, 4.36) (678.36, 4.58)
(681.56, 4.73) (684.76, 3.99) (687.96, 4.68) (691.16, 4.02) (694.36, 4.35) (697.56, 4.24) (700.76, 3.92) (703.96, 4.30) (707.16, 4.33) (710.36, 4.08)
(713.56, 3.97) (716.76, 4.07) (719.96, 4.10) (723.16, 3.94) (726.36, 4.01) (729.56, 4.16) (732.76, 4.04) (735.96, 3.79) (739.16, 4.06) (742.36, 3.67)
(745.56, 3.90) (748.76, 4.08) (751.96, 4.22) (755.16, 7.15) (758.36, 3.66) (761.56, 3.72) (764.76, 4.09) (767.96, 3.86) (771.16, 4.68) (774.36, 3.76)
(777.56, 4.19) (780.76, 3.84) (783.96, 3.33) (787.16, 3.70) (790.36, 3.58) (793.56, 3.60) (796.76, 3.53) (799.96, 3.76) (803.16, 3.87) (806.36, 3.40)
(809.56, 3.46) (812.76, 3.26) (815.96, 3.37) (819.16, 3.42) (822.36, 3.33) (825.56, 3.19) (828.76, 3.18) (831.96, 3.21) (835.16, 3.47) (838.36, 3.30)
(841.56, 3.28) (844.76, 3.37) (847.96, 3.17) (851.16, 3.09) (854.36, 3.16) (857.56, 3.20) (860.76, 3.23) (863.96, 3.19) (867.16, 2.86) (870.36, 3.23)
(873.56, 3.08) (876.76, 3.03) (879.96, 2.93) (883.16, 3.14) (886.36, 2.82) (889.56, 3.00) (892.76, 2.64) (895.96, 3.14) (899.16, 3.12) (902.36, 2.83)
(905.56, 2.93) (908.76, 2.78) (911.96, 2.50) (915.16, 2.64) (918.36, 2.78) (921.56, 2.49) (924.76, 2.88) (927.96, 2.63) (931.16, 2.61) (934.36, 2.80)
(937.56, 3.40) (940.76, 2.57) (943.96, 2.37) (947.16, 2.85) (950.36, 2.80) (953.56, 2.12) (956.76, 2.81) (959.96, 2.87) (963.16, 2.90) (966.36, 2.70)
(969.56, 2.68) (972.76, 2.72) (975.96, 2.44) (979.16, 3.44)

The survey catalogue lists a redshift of 0.148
